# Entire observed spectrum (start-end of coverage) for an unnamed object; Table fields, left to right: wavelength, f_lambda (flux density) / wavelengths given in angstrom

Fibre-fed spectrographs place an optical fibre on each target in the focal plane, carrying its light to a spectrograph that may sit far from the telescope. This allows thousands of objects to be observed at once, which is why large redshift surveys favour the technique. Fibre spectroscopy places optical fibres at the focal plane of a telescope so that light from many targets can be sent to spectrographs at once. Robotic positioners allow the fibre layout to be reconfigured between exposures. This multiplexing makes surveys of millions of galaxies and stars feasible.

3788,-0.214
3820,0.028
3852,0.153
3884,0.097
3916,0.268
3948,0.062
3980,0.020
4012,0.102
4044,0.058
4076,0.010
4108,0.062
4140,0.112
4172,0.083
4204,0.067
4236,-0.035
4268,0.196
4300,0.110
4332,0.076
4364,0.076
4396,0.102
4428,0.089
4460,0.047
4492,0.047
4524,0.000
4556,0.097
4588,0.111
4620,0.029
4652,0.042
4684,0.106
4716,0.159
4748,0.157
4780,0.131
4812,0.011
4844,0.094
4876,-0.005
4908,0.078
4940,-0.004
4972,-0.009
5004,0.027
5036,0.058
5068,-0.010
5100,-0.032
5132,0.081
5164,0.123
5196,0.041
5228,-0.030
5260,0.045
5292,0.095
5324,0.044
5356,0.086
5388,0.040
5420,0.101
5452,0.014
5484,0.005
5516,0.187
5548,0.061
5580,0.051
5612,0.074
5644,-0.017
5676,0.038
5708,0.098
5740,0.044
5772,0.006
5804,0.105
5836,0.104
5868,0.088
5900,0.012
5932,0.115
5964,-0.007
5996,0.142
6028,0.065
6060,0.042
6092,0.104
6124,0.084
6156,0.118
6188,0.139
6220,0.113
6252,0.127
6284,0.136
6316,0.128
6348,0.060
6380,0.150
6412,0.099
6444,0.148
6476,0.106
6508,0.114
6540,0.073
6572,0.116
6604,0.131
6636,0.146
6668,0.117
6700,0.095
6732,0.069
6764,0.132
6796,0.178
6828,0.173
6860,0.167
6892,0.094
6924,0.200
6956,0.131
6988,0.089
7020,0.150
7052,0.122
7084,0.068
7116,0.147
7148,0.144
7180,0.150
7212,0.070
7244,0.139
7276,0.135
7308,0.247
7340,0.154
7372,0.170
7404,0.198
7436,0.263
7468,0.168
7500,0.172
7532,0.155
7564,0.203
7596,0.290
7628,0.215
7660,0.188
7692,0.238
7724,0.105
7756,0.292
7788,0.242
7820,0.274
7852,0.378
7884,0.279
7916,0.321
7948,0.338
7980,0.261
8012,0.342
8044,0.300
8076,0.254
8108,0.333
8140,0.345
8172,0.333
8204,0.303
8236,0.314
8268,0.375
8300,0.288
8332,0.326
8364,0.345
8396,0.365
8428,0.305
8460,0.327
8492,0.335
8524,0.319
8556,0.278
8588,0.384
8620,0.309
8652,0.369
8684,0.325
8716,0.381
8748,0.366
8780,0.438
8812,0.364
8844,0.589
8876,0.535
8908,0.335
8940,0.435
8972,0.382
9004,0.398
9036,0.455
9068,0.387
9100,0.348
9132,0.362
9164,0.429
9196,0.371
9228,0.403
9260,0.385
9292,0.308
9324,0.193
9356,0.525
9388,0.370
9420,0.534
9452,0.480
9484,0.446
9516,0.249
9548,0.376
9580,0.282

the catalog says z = 0.963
